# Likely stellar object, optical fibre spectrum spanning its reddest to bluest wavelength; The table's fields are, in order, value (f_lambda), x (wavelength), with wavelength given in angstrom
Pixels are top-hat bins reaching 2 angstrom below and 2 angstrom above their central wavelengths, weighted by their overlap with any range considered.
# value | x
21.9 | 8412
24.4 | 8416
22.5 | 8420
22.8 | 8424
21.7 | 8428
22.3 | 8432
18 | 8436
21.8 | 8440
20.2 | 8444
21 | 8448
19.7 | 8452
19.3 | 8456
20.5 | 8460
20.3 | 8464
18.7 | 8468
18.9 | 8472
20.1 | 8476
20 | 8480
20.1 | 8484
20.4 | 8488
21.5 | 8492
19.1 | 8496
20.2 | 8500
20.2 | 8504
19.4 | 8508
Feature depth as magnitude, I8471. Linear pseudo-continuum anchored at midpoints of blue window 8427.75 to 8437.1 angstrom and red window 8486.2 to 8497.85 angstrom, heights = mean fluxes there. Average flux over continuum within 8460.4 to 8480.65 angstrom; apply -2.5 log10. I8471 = 0.05 mag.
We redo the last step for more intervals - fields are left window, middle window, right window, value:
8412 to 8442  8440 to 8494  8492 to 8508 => 0.039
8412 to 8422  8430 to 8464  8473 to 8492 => 0.075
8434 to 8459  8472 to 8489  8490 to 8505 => 0.010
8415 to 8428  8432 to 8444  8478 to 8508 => 0.098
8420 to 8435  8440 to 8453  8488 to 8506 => 0.050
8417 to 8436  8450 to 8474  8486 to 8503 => 0.082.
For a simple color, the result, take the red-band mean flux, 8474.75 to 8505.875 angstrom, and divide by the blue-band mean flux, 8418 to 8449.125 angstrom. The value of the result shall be 0.95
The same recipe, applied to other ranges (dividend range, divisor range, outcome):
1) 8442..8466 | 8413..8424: 0.87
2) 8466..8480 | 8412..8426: 0.84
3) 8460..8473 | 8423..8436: 0.90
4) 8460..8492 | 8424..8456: 0.96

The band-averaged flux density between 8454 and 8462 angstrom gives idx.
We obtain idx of 19.9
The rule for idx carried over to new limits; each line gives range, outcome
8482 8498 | 20.3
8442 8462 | 20.1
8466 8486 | 19.6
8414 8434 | 22.7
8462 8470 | 19.5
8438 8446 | 21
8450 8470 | 19.7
